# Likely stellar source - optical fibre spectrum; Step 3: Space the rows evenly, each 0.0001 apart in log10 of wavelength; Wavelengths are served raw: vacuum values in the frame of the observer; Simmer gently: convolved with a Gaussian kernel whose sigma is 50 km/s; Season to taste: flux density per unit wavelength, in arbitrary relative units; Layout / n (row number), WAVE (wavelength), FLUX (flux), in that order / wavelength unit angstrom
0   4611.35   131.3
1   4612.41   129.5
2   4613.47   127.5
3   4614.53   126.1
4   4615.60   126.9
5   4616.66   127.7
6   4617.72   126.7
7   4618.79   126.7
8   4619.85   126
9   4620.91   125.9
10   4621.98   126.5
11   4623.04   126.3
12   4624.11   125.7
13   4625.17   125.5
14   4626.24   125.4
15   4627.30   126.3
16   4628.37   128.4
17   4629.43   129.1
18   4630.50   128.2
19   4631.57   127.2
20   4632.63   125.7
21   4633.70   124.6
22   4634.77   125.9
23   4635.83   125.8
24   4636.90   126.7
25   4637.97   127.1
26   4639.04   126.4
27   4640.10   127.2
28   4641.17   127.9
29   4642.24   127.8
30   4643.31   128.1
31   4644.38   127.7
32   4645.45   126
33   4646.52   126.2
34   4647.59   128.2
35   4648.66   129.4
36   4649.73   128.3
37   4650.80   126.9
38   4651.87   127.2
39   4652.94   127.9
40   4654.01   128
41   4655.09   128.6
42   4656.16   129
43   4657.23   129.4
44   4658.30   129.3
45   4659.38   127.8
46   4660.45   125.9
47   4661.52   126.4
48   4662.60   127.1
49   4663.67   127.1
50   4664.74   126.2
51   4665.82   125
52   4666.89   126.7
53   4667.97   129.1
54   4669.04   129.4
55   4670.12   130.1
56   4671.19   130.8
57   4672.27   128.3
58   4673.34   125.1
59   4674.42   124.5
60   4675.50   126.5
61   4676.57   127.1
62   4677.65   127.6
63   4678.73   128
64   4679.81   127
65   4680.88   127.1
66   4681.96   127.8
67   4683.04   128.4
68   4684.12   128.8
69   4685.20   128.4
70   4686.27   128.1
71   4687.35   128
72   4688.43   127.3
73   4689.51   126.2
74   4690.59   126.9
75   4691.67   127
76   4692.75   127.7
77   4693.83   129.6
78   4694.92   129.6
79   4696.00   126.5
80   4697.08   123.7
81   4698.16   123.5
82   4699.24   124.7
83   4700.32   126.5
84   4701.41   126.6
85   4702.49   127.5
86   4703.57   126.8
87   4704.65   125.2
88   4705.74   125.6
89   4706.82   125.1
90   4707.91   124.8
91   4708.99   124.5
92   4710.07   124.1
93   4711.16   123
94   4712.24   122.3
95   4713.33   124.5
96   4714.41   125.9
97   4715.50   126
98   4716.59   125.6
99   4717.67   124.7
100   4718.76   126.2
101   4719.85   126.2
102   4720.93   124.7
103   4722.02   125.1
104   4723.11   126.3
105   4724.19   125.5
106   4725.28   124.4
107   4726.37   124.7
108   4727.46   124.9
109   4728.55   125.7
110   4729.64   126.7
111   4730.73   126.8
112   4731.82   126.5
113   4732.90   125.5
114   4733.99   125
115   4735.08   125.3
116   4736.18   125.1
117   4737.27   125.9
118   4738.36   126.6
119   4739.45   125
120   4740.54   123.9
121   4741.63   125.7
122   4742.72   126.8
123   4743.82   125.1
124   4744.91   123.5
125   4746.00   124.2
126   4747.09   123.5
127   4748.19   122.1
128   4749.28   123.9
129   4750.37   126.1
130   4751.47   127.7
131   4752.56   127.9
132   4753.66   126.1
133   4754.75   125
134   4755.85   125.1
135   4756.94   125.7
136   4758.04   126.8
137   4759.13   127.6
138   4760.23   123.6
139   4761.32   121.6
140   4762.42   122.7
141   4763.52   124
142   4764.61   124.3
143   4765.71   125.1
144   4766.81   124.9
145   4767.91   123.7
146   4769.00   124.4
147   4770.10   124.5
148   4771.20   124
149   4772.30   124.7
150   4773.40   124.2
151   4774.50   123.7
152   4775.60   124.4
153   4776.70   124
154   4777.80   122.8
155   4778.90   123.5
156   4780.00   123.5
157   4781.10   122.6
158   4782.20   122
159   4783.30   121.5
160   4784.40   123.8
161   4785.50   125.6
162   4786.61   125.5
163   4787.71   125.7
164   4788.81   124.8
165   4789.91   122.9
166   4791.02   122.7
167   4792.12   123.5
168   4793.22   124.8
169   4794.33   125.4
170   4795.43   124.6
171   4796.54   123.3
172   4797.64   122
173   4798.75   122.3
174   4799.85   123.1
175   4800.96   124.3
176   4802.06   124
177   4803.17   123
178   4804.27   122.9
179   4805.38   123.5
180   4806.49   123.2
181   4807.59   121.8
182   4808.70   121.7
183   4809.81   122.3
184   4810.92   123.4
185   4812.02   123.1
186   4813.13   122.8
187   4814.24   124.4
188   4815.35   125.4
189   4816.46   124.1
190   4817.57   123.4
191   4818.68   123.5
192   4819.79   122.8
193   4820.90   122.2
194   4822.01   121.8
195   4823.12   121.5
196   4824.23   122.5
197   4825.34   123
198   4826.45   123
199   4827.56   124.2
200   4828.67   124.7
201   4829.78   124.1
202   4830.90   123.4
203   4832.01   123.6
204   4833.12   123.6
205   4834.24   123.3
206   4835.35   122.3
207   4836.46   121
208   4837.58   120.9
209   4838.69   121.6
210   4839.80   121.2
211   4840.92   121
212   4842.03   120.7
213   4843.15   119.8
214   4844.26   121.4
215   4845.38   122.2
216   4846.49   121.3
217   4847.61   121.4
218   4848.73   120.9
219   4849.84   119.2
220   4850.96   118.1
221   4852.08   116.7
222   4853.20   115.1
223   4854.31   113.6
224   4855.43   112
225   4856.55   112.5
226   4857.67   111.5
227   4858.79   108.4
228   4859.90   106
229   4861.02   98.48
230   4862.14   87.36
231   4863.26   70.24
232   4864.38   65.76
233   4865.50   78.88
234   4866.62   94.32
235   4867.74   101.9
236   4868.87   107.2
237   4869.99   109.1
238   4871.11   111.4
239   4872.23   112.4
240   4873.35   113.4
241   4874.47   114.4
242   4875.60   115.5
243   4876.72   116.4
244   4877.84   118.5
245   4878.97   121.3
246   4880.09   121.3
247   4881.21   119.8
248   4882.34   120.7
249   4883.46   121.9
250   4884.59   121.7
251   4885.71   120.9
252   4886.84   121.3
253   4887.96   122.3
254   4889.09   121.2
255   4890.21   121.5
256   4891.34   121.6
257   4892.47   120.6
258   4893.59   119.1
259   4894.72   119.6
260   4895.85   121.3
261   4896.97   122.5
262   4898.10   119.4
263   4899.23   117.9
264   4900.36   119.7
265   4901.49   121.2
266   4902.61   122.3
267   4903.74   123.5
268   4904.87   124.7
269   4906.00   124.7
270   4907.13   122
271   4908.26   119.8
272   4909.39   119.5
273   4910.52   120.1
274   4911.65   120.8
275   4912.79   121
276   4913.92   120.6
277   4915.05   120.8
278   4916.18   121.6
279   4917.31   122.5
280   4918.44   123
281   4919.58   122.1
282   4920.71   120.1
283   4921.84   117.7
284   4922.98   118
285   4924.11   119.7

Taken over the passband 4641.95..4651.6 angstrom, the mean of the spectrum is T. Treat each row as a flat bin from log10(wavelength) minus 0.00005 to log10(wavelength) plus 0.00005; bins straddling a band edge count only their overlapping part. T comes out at 128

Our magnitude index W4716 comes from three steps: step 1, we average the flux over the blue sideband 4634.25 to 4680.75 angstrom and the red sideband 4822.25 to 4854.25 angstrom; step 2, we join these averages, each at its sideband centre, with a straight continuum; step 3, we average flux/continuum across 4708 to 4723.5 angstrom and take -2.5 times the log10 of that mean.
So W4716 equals 0.01 mag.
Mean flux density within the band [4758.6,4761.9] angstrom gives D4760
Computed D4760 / 124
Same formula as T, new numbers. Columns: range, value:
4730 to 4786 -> 125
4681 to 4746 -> 126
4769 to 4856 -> 123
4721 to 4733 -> 126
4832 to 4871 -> 111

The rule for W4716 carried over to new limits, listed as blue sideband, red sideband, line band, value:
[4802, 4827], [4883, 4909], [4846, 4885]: 0.12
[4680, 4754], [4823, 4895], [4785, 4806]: -0.03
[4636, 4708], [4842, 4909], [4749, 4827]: -0.03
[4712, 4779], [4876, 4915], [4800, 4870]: 0.05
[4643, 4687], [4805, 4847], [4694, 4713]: 0.01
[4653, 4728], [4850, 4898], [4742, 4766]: -0.03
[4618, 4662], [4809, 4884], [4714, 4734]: -0.03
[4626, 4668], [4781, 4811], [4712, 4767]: 0.00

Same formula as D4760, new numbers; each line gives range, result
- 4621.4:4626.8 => 126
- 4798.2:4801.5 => 123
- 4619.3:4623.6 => 126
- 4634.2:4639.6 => 127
